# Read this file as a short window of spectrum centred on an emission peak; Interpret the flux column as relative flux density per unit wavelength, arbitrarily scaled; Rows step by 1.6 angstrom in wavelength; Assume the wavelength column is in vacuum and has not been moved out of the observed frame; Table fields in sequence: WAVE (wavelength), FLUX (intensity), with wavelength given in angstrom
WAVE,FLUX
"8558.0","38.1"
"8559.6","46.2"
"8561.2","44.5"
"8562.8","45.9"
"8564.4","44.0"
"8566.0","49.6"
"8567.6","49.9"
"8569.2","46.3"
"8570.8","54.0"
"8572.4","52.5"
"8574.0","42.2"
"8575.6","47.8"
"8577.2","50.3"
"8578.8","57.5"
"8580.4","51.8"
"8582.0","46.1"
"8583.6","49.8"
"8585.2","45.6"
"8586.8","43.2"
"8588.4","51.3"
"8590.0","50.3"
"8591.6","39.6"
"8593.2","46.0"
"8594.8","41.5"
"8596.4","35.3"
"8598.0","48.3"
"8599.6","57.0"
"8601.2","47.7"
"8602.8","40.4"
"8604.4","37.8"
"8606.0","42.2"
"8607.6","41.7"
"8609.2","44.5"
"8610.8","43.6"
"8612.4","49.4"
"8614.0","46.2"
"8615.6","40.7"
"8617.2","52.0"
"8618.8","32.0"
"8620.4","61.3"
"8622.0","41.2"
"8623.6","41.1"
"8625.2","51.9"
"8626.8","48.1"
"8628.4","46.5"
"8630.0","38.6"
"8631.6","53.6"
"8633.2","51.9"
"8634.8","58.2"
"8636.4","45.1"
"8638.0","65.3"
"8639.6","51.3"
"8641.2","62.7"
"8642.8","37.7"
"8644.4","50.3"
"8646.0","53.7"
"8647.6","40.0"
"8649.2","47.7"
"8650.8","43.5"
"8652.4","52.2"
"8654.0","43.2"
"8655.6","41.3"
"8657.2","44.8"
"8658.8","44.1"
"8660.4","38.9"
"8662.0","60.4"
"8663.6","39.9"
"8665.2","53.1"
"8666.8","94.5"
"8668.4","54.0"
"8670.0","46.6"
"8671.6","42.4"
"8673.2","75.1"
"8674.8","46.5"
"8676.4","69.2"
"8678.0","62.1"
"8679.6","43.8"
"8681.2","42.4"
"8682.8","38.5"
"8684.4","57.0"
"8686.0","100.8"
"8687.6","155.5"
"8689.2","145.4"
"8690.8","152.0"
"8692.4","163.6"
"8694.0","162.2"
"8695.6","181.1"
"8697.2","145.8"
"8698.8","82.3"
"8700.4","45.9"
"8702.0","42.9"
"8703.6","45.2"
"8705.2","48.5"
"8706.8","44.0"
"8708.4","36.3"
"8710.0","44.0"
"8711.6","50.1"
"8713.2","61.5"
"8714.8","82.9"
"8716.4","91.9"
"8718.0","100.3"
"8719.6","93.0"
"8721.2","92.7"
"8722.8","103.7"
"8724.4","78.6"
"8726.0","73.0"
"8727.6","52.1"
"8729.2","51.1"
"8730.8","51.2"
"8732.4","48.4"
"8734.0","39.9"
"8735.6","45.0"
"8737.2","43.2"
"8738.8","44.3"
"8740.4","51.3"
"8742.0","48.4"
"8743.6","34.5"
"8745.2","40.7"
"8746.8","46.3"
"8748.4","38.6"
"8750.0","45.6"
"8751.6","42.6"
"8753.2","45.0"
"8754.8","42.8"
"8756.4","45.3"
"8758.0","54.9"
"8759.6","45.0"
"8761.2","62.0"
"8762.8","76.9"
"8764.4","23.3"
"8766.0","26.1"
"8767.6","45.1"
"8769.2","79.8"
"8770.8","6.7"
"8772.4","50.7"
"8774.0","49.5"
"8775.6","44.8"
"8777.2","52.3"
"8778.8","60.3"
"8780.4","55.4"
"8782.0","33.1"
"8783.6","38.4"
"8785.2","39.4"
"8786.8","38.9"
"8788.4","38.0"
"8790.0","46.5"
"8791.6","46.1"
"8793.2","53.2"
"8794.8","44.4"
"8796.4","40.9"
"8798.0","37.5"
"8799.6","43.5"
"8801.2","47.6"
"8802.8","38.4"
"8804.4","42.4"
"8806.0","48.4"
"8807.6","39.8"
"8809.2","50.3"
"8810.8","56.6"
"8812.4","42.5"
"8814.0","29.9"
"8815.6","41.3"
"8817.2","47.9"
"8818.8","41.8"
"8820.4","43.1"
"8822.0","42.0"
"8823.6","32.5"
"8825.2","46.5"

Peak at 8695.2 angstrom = Halpha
